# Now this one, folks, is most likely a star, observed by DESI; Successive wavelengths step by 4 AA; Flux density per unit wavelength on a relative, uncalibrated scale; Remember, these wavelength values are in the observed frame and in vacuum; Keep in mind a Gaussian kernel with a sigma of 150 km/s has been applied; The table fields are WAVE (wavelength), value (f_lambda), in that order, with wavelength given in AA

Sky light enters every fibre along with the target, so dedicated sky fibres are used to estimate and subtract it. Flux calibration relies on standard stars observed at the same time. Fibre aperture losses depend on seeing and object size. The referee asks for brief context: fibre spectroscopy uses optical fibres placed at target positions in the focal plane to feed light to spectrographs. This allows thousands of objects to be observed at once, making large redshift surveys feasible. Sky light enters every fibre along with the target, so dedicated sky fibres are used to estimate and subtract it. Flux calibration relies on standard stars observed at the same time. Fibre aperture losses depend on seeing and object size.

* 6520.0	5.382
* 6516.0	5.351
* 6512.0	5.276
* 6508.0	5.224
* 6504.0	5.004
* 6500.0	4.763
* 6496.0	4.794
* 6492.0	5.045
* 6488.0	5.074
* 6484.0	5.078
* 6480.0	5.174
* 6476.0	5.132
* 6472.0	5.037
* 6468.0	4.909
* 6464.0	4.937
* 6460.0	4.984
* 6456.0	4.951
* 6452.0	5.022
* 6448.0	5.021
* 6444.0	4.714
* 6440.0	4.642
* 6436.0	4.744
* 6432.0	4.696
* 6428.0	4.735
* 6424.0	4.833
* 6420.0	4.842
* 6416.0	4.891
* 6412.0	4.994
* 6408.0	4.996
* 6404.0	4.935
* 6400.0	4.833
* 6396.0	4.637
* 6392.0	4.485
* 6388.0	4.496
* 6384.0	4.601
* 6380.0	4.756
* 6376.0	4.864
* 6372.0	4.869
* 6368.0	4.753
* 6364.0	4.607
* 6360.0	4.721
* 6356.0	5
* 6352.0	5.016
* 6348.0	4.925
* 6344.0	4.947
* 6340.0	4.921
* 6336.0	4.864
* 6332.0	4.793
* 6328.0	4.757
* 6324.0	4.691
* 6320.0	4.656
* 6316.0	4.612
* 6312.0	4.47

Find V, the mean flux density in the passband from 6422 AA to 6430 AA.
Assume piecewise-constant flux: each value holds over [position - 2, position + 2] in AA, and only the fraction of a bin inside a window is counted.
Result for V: 4.78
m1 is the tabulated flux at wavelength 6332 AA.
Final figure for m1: 4.793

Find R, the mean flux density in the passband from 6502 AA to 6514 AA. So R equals 5.17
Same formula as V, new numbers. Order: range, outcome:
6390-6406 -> 4.72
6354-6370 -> 4.77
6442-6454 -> 4.92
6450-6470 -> 4.96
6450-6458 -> 4.99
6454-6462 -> 4.97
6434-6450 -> 4.78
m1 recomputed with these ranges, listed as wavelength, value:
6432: 4.696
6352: 5.016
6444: 4.714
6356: 5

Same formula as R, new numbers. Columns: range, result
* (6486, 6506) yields 4.94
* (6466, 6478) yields 5.03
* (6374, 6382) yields 4.81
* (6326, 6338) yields 4.8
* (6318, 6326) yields 4.67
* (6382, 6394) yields 4.53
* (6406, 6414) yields 5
